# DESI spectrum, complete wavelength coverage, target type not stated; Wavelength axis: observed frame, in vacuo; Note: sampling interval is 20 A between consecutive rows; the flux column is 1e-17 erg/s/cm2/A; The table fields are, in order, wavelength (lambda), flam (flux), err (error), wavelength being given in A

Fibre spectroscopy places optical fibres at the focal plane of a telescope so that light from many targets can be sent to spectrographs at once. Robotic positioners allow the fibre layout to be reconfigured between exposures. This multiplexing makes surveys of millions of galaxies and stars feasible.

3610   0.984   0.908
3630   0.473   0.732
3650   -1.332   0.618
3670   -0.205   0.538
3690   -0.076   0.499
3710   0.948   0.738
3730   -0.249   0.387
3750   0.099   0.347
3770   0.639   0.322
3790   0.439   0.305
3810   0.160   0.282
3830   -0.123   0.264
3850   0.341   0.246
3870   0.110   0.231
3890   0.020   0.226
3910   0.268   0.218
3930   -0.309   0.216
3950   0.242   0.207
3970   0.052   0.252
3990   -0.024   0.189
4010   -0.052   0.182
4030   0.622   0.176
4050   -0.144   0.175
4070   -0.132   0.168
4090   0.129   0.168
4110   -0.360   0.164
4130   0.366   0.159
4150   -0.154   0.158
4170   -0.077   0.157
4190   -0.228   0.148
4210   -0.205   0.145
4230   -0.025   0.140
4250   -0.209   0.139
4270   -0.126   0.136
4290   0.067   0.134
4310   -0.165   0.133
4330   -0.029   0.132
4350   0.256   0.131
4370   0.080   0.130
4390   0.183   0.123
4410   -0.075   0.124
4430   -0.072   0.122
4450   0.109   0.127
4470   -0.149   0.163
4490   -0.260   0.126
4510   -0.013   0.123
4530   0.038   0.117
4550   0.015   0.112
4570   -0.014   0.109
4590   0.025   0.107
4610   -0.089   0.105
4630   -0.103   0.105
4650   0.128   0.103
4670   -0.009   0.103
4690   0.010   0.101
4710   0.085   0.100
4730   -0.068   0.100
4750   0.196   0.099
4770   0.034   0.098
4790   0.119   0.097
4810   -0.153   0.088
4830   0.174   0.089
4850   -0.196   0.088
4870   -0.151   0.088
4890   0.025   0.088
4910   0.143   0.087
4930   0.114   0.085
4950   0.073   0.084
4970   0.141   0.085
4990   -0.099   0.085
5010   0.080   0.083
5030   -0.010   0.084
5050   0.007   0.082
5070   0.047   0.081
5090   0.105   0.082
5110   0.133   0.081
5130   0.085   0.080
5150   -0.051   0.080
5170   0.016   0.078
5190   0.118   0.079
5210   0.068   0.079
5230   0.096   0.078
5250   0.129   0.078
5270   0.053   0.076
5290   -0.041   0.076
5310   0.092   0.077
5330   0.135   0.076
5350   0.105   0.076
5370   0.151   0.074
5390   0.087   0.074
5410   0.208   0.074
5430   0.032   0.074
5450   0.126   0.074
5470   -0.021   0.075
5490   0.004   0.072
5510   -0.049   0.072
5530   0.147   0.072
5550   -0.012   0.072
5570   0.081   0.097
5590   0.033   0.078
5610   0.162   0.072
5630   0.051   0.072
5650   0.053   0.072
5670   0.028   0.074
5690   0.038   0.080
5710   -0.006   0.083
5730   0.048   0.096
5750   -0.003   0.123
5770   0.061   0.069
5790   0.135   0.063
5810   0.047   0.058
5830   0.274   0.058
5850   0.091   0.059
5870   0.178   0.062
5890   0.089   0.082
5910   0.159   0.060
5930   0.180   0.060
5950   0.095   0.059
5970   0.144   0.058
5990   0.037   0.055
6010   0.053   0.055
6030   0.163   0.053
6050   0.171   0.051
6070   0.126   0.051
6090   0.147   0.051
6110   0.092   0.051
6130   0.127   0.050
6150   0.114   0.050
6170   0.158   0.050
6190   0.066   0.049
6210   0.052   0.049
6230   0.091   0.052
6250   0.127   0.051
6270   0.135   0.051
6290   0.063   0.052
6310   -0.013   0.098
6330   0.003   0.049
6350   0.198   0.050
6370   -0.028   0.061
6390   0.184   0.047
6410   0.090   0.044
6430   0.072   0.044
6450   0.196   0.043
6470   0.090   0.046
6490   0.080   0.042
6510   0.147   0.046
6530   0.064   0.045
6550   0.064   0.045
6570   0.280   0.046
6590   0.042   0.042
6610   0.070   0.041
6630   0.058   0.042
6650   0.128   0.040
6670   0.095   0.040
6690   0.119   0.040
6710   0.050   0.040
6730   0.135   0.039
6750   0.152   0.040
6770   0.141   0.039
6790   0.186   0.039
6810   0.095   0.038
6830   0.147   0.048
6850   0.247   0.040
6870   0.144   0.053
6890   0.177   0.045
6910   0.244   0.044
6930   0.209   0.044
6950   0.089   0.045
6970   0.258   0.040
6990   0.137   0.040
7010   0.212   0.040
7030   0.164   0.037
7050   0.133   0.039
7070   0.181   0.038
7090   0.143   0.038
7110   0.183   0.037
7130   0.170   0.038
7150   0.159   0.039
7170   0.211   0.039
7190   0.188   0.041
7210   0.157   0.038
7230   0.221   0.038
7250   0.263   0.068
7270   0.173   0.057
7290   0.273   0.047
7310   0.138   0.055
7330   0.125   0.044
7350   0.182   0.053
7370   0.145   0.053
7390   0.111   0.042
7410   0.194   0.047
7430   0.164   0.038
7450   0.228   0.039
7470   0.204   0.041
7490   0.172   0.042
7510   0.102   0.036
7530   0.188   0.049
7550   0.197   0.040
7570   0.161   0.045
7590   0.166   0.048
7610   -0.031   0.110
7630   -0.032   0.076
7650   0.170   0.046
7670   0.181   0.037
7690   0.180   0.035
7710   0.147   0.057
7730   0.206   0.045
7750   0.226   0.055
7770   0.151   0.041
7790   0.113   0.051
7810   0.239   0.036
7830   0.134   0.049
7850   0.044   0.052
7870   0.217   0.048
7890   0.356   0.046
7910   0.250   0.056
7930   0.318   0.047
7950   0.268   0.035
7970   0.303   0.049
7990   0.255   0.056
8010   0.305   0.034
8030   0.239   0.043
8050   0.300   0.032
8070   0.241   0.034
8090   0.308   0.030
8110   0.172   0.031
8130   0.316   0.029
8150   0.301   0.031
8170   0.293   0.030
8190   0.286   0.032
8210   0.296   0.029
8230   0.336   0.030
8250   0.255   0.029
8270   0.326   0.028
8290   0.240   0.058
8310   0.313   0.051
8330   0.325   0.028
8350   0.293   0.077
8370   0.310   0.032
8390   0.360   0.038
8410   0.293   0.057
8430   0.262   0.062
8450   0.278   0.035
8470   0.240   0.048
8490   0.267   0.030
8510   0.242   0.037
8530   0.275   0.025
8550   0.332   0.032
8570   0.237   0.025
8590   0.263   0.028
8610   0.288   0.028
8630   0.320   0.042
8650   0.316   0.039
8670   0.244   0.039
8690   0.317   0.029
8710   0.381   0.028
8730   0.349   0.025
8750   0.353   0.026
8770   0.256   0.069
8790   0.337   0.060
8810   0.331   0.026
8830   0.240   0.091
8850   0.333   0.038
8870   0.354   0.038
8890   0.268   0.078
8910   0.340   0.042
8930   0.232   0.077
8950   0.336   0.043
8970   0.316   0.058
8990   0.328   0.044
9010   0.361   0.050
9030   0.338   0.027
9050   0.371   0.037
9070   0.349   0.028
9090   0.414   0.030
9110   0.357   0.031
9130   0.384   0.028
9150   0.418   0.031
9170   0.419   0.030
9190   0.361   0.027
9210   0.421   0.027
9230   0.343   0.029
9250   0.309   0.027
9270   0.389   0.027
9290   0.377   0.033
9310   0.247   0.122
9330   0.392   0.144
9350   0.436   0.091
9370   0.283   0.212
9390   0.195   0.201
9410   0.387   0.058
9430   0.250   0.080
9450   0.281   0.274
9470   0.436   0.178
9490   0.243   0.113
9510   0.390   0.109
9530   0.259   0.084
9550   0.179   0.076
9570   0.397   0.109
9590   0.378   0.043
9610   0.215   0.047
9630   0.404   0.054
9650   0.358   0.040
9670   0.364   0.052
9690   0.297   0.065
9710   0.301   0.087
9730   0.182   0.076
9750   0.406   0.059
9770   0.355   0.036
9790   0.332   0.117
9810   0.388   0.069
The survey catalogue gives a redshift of 0.976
